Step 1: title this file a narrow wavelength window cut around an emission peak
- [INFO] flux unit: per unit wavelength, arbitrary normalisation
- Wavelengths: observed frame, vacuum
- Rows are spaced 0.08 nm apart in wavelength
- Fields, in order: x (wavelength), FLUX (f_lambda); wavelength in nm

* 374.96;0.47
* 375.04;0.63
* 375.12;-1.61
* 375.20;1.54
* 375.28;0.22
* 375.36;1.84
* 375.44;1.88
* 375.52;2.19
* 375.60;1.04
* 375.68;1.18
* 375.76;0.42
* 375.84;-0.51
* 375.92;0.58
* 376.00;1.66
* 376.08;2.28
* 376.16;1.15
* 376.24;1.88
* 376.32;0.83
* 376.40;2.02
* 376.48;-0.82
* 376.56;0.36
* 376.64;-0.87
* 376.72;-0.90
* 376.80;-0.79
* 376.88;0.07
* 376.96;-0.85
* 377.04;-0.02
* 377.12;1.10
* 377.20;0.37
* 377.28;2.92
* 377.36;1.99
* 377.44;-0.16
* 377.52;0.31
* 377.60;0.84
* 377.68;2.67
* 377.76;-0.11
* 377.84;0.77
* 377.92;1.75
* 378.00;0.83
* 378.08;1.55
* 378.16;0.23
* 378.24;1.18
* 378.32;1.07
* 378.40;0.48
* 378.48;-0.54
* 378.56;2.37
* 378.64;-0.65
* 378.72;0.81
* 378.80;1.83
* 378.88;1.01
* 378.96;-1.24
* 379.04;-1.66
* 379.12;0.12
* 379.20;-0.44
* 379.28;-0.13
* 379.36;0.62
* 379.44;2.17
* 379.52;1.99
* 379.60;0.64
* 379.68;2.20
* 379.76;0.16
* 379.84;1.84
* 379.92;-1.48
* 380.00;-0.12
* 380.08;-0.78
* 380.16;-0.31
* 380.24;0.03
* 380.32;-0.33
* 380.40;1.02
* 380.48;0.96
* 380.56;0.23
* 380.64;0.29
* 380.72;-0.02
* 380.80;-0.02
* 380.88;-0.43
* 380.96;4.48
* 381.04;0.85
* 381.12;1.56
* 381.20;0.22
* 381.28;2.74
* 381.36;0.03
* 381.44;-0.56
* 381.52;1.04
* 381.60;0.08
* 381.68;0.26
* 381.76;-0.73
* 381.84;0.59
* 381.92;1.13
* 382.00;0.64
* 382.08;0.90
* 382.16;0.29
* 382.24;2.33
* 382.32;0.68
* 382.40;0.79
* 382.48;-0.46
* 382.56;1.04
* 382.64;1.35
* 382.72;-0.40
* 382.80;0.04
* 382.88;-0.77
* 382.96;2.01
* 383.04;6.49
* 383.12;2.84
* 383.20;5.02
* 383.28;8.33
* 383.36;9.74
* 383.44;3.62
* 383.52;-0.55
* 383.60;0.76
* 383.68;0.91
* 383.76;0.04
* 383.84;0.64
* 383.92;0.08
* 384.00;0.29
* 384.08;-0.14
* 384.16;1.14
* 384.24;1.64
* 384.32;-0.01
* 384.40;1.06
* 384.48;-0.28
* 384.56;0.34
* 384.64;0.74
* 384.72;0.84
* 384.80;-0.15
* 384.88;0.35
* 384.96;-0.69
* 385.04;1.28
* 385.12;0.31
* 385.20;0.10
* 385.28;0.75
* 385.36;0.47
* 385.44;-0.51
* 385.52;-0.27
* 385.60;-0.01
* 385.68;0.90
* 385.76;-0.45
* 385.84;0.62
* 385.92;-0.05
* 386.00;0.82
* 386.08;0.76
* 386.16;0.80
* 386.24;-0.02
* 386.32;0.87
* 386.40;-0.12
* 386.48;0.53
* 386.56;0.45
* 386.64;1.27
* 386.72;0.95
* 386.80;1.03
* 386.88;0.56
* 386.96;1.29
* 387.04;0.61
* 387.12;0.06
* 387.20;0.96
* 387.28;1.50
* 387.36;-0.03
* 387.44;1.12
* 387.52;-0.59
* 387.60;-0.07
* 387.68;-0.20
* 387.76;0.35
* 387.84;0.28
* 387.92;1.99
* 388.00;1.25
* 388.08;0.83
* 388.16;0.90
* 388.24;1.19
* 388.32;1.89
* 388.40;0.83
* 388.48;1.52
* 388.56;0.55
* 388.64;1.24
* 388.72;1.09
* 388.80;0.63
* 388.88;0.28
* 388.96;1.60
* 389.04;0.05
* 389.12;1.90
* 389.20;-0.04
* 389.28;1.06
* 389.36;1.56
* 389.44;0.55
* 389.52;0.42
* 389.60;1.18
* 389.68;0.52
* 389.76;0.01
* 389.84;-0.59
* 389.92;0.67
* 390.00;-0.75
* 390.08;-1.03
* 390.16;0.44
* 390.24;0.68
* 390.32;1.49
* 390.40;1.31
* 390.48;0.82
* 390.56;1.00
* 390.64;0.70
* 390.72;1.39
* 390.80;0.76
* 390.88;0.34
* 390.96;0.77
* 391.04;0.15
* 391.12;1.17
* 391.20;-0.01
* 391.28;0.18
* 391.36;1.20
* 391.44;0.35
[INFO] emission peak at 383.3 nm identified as [O II]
